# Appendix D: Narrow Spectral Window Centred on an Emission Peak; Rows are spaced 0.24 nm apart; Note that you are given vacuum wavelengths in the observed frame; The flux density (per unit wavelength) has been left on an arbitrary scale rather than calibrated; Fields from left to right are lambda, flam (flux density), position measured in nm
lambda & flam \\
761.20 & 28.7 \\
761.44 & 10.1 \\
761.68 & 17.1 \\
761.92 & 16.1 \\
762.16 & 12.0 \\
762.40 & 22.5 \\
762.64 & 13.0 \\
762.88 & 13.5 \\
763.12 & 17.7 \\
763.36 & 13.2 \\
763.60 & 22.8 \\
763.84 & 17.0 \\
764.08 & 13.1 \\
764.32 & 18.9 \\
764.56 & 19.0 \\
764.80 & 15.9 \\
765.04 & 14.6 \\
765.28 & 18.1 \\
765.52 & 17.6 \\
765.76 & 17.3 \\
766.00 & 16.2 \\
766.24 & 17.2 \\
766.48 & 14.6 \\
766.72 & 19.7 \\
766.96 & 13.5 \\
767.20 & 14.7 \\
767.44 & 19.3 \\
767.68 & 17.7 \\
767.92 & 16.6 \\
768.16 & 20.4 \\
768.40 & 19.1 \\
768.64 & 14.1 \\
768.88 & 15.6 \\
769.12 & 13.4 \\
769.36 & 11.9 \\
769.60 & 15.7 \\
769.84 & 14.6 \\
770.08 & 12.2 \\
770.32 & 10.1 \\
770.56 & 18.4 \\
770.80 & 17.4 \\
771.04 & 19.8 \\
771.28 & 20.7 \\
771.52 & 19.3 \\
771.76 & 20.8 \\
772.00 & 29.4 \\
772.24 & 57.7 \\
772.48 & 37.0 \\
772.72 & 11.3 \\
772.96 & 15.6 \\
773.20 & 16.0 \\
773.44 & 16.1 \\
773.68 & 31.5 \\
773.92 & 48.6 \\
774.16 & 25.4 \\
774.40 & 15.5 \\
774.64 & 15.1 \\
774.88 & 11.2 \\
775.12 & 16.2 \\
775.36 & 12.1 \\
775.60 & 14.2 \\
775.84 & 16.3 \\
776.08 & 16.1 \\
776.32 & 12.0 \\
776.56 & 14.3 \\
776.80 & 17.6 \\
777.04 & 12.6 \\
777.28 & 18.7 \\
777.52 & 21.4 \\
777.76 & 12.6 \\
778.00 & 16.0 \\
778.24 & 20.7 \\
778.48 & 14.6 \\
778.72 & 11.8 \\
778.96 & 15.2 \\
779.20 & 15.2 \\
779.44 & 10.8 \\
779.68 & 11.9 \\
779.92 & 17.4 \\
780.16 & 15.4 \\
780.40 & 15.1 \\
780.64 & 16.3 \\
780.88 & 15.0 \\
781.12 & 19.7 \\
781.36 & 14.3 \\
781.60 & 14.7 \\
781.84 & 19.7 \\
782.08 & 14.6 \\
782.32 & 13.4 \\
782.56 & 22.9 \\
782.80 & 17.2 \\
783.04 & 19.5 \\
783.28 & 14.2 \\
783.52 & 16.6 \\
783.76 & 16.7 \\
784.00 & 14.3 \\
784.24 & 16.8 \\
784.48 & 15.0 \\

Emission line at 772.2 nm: [S II]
